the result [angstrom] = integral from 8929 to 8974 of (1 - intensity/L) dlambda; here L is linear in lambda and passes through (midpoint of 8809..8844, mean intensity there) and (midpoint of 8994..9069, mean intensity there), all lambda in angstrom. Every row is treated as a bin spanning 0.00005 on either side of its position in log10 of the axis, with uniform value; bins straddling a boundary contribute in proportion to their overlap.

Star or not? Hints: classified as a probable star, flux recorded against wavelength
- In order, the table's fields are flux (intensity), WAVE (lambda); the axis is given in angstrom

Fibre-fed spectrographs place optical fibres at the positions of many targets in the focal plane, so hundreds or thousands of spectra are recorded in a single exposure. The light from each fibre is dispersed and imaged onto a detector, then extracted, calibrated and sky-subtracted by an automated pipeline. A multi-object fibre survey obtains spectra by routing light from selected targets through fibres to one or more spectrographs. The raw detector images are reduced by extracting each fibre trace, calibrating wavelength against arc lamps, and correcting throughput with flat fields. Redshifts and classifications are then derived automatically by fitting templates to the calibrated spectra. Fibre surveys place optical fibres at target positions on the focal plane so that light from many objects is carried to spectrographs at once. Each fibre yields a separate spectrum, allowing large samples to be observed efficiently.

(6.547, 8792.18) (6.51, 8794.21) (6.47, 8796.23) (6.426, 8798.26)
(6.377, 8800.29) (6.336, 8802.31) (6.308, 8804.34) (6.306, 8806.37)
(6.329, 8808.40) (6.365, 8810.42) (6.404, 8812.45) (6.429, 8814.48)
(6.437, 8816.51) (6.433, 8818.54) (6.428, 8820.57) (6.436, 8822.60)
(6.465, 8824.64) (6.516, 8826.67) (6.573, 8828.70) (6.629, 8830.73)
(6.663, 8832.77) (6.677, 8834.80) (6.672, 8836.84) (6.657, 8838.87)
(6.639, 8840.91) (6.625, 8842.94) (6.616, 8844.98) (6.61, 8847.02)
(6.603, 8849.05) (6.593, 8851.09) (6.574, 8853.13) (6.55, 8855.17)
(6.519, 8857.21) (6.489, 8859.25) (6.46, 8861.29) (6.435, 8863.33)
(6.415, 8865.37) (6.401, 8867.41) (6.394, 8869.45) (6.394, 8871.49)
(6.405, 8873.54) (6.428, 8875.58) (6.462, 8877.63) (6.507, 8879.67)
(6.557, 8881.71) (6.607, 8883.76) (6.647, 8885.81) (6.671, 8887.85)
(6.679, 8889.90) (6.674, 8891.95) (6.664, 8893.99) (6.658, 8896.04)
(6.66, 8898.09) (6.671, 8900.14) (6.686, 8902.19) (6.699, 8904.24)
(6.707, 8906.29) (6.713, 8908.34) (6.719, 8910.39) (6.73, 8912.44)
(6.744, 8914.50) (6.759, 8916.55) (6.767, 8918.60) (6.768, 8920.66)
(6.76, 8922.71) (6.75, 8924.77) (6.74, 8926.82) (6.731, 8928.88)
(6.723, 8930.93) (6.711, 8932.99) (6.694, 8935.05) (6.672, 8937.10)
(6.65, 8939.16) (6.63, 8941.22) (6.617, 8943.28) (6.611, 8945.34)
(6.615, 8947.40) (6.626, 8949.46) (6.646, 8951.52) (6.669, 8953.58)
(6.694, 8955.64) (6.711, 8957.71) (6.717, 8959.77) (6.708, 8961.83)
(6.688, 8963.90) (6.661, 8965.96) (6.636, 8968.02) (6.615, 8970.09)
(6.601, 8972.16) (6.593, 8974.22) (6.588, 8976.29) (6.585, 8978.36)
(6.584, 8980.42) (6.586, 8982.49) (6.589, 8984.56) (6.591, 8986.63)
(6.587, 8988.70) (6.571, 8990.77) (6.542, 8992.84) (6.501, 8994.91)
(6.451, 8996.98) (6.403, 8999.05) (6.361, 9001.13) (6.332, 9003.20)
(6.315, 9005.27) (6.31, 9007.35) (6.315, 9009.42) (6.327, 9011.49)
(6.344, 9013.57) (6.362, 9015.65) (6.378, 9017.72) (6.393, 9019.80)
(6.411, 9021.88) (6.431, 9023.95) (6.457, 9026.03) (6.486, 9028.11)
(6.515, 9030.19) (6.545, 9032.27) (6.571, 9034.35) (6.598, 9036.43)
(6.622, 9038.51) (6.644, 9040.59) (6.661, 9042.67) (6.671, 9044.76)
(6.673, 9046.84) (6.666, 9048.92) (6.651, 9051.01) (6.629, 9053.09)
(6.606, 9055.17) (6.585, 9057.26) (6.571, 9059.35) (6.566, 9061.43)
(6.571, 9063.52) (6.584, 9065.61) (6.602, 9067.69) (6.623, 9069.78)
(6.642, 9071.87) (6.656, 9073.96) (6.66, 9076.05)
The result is -1.0 angstrom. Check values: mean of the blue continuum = 6.53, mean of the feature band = 6.66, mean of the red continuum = 6.5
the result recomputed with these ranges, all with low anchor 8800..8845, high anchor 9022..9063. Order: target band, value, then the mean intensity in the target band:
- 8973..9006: 0.2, 6.51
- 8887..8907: -0.5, 6.68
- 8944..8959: -0.2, 6.65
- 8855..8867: 0.1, 6.47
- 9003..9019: 0.6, 6.34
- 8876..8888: -0.1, 6.56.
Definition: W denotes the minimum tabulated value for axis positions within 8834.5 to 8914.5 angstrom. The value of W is 6.394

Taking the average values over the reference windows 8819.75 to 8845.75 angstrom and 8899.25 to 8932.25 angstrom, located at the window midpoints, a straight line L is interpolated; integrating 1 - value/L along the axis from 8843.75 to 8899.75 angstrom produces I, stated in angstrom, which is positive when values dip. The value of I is 0.90 angstrom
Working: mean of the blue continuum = 6.58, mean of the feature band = 6.54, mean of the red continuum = 6.73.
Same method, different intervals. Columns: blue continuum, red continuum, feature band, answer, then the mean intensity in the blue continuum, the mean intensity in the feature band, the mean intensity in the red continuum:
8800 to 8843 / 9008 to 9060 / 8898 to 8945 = -1.5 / 6.49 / 6.71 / 6.52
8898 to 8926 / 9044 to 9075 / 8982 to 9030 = 1.6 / 6.73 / 6.44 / 6.62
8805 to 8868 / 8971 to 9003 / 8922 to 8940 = -0.5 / 6.51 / 6.71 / 6.54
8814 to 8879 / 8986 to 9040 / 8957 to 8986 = -0.7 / 6.52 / 6.63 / 6.45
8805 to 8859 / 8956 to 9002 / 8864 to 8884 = 0.3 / 6.53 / 6.45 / 6.59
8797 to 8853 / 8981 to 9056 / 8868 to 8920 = -1.0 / 6.5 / 6.62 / 6.5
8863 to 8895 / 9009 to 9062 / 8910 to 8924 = -0.5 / 6.52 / 6.75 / 6.53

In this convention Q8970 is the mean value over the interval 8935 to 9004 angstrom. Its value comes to 6.6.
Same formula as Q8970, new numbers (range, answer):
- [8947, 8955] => 6.65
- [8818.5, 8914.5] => 6.58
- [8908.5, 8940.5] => 6.73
